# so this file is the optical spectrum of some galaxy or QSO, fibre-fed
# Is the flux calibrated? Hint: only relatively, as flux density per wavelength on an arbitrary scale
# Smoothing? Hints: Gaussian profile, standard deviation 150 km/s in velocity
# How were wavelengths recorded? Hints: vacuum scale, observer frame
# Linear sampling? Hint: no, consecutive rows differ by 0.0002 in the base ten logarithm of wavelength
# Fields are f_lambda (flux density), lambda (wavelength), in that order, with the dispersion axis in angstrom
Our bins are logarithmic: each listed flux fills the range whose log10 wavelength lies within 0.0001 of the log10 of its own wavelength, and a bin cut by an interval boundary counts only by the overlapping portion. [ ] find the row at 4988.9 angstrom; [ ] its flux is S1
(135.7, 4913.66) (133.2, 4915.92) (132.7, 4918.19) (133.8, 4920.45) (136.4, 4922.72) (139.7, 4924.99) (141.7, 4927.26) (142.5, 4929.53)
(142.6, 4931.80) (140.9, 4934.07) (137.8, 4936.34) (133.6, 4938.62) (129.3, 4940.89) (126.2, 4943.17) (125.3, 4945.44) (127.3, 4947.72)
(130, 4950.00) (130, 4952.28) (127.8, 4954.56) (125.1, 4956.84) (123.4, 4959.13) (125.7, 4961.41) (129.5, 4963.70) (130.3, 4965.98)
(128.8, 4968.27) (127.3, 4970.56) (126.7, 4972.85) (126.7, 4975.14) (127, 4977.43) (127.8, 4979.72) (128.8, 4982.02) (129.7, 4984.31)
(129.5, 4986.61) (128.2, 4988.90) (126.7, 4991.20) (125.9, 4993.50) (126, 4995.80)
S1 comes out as 128.2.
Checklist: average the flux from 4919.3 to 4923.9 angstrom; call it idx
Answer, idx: 135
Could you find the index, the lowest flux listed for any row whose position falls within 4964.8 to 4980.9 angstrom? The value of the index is 126.7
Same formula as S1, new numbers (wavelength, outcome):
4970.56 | 127.3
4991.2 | 126.7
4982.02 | 128.8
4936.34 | 137.8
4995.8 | 126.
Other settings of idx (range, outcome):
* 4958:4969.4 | 128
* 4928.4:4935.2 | 142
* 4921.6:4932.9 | 141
